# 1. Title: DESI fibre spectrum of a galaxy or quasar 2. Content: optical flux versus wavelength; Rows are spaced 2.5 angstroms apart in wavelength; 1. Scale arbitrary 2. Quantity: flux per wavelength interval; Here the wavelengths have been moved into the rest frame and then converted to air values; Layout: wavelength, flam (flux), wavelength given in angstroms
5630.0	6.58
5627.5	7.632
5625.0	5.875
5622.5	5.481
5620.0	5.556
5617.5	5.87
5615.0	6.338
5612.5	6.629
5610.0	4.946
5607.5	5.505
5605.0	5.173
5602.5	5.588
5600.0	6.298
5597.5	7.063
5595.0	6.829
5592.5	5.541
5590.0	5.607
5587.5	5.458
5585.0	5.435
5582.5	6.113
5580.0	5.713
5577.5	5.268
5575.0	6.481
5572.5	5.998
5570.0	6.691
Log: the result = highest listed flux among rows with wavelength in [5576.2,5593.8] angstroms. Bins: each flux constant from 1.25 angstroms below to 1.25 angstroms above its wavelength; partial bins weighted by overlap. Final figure 6.113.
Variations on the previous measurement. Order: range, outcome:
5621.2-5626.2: 5.875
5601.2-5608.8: 5.588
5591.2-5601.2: 7.063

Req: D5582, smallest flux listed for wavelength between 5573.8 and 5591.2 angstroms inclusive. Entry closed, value 5.268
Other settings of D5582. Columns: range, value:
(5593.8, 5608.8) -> 5.173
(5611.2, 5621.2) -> 5.556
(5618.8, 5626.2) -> 5.481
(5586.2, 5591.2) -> 5.458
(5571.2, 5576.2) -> 5.998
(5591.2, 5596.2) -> 5.541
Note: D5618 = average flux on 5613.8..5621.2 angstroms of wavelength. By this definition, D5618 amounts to 5.92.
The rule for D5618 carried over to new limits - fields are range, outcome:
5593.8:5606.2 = 6.19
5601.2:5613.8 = 5.57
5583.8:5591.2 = 5.5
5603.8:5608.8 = 5.34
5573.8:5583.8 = 5.89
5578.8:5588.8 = 5.68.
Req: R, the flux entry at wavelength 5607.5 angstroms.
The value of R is 5.505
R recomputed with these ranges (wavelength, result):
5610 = 4.946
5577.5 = 5.268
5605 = 5.173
